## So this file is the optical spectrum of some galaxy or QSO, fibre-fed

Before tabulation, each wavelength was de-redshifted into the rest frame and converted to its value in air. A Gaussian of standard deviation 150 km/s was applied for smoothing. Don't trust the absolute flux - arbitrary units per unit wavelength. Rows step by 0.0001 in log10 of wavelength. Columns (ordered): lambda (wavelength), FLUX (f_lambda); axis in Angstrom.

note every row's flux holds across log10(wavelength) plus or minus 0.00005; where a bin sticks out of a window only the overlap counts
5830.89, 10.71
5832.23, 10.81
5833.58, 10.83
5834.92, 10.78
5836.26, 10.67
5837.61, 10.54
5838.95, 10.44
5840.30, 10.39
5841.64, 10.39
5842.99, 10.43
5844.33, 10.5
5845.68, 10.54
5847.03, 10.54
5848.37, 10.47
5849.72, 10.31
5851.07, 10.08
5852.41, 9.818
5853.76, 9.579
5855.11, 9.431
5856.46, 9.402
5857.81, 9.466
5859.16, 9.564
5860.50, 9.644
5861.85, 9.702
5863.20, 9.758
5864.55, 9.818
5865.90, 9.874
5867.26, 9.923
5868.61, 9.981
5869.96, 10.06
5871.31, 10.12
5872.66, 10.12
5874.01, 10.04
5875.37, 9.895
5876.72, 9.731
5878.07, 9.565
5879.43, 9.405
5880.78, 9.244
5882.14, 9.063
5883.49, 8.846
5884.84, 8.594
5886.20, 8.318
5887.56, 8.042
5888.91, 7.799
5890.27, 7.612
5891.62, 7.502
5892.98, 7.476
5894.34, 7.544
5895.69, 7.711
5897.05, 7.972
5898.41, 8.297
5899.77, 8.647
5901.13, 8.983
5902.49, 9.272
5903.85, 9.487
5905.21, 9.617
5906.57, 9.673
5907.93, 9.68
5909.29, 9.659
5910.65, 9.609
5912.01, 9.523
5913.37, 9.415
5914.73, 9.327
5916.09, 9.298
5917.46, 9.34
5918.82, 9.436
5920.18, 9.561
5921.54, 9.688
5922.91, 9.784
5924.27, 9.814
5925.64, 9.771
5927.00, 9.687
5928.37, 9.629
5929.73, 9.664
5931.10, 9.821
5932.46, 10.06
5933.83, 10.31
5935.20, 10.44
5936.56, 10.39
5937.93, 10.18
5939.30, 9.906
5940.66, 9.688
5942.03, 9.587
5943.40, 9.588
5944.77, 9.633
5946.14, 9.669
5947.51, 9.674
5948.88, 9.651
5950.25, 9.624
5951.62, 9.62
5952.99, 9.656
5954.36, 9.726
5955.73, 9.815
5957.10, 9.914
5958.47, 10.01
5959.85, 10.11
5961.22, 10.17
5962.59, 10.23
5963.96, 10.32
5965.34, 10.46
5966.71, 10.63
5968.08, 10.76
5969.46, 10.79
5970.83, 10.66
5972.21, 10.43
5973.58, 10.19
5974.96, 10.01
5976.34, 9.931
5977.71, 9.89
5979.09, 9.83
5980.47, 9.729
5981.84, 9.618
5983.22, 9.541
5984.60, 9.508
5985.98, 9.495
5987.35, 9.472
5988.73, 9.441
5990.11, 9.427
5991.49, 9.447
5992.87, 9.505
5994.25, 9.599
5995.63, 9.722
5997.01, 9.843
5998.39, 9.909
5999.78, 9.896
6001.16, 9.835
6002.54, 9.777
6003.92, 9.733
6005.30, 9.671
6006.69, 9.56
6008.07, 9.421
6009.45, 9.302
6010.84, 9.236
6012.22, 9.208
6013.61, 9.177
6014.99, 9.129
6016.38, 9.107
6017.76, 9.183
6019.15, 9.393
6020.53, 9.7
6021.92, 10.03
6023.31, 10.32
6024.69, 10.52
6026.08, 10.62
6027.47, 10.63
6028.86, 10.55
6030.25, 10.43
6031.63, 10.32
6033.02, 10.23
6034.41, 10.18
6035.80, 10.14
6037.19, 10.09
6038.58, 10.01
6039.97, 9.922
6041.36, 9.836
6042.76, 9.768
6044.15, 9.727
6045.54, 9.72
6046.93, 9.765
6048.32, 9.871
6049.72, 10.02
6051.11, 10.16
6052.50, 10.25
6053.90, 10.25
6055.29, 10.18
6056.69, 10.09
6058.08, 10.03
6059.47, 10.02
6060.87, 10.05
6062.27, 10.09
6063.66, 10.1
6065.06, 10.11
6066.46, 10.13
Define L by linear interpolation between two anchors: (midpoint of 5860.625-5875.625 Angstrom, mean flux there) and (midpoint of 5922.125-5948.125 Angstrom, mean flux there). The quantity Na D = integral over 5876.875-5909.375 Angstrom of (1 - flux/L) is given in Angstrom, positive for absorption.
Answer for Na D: 4.04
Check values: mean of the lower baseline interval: 9.92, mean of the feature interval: 8.67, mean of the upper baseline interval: 9.85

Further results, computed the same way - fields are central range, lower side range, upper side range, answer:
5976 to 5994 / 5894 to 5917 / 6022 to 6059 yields 0.2 Angstrom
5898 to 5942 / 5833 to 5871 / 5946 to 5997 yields 1.6 Angstrom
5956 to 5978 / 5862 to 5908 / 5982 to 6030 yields -1.9 Angstrom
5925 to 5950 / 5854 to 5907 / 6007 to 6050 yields -1.2 Angstrom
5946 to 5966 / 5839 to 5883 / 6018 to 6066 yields 0.2 Angstrom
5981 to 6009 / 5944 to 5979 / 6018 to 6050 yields 1.2 Angstrom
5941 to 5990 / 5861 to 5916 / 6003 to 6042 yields -1.9 Angstrom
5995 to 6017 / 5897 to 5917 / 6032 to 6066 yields 0.6 Angstrom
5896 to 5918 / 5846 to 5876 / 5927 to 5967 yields 1.6 Angstrom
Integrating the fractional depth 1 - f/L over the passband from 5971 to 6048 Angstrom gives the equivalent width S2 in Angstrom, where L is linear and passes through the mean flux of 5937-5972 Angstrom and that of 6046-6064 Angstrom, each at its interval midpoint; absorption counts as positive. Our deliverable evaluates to 1.8 Angstrom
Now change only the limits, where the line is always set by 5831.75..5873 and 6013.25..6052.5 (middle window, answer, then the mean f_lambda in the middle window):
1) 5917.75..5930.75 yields 0.5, 9.67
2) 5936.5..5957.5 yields 0.6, 9.75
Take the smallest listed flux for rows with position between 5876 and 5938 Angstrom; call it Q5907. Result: 7.476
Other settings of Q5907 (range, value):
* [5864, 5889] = 7.799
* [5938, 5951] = 9.587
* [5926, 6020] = 9.107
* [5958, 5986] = 9.495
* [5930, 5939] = 9.821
